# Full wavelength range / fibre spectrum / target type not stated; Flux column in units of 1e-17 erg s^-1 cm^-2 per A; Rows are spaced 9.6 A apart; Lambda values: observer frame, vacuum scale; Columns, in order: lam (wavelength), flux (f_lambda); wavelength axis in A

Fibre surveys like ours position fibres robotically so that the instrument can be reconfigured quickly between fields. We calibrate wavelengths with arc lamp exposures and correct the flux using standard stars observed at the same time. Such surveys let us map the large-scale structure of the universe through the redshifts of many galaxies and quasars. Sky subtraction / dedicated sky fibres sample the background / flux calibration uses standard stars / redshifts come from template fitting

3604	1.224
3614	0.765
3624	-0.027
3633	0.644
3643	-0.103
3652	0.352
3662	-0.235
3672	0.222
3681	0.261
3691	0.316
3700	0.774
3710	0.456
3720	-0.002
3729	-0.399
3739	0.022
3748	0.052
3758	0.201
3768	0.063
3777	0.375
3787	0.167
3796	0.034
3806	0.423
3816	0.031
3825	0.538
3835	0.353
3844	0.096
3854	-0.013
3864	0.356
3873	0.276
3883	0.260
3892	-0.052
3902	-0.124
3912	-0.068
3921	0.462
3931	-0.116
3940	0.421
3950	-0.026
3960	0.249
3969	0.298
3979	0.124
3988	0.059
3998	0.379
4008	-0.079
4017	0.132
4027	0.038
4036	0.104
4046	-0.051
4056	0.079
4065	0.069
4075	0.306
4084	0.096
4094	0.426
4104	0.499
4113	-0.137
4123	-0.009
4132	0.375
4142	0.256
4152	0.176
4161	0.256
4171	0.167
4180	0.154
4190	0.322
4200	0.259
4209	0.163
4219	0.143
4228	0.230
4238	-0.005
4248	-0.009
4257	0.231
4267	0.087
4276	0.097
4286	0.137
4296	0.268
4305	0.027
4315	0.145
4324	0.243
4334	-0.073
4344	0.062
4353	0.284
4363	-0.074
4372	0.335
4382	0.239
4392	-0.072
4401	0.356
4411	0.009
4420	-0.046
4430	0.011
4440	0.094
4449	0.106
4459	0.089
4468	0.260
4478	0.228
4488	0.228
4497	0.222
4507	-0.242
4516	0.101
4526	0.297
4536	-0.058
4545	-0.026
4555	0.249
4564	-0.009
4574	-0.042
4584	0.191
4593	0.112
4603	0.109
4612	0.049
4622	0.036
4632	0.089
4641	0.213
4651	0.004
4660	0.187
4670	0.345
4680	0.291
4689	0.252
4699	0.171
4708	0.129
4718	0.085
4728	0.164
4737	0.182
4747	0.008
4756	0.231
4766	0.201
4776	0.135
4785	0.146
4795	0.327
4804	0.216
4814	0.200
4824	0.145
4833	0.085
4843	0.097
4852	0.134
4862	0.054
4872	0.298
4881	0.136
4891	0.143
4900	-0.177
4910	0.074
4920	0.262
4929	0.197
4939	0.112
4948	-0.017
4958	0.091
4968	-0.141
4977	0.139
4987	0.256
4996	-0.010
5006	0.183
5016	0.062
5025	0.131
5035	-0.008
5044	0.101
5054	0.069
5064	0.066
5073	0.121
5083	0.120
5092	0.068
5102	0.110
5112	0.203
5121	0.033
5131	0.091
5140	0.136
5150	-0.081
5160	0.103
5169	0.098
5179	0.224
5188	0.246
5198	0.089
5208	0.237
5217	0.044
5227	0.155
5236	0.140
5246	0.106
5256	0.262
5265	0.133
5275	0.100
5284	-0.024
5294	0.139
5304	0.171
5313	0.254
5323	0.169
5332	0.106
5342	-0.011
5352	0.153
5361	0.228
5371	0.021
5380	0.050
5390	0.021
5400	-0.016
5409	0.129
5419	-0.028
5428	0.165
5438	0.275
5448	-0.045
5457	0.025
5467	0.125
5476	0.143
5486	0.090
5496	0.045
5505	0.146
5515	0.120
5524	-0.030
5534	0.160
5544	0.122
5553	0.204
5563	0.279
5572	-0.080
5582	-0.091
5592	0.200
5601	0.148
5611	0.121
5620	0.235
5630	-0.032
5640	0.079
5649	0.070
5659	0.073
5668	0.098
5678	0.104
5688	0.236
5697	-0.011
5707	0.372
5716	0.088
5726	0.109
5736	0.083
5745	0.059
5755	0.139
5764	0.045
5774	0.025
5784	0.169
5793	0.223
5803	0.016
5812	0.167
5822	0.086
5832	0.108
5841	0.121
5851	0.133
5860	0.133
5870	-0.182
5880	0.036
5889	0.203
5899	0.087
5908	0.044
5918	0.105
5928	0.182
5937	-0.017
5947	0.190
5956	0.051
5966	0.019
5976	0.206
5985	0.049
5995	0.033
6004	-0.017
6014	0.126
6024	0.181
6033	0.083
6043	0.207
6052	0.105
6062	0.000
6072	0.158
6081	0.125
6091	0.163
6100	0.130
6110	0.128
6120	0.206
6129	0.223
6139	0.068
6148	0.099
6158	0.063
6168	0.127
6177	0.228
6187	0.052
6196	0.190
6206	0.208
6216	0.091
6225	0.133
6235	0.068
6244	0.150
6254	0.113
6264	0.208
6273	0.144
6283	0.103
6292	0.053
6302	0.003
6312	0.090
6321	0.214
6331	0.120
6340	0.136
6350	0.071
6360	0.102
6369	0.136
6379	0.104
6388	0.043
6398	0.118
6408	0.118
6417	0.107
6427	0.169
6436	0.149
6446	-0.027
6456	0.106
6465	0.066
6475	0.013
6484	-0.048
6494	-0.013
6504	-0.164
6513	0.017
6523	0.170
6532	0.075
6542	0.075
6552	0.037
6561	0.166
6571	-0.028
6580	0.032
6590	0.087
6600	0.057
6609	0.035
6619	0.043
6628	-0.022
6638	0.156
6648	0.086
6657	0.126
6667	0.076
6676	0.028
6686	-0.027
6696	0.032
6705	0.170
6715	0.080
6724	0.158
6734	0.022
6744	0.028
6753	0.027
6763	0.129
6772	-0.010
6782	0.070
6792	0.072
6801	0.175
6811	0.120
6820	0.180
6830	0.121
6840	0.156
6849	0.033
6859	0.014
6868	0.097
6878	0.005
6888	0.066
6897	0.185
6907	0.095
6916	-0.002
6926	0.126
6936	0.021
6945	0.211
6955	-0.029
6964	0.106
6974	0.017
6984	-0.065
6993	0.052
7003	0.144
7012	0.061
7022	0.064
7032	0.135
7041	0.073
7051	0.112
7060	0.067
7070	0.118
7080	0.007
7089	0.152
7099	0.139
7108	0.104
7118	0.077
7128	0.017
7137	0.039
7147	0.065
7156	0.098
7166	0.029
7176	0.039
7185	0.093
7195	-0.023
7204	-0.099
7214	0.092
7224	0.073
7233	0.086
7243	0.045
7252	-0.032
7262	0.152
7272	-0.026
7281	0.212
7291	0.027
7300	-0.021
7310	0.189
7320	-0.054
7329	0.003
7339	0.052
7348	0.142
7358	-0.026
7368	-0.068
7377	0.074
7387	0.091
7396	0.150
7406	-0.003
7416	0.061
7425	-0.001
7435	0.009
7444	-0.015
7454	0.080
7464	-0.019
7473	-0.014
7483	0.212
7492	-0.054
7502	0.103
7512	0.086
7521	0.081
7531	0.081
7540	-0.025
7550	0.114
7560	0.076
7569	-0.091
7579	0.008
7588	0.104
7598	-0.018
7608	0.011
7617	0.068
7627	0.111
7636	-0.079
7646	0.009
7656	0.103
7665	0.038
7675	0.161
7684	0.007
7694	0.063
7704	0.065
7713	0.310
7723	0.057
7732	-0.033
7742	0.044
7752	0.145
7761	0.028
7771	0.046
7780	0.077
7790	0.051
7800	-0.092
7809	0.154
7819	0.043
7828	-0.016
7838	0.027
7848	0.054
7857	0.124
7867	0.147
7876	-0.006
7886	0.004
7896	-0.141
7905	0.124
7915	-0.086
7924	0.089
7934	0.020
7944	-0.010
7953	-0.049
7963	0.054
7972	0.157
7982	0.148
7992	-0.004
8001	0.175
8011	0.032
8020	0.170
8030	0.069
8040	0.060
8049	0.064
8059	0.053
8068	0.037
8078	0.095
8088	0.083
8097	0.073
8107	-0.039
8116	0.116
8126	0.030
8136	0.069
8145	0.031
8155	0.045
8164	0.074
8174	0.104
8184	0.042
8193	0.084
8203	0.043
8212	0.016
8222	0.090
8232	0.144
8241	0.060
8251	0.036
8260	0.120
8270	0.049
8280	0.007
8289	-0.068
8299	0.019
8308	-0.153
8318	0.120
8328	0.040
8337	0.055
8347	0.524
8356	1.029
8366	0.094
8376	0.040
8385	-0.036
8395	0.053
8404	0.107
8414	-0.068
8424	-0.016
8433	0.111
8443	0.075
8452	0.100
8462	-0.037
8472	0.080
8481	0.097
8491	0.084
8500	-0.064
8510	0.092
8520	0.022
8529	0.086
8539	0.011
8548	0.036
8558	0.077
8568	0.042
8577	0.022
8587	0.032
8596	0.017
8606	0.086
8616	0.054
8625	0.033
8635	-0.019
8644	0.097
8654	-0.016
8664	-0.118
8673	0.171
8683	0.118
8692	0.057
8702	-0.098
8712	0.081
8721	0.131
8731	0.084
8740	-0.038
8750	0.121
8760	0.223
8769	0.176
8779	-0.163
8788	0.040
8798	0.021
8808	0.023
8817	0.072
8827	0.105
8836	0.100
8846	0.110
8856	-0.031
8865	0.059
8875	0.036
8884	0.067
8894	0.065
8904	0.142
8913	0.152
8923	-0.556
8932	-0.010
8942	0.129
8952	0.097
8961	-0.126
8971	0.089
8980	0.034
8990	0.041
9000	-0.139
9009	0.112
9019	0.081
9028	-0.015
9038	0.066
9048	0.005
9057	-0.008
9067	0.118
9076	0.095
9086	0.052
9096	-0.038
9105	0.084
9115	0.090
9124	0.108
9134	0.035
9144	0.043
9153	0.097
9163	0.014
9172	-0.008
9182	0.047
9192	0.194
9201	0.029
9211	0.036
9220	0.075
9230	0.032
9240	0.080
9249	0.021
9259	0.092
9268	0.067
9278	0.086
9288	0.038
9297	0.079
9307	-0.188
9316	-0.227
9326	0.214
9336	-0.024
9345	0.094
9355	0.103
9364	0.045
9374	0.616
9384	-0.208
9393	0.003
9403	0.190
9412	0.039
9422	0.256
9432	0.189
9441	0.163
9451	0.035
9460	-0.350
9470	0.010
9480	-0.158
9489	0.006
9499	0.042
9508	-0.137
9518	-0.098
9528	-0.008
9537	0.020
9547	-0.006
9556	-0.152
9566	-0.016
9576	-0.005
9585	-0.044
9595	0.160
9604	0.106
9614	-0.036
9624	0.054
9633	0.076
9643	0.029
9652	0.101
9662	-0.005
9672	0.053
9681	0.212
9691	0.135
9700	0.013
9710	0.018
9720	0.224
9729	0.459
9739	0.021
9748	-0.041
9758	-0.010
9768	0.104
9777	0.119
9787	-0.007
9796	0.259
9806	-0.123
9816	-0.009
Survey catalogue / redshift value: 1.241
